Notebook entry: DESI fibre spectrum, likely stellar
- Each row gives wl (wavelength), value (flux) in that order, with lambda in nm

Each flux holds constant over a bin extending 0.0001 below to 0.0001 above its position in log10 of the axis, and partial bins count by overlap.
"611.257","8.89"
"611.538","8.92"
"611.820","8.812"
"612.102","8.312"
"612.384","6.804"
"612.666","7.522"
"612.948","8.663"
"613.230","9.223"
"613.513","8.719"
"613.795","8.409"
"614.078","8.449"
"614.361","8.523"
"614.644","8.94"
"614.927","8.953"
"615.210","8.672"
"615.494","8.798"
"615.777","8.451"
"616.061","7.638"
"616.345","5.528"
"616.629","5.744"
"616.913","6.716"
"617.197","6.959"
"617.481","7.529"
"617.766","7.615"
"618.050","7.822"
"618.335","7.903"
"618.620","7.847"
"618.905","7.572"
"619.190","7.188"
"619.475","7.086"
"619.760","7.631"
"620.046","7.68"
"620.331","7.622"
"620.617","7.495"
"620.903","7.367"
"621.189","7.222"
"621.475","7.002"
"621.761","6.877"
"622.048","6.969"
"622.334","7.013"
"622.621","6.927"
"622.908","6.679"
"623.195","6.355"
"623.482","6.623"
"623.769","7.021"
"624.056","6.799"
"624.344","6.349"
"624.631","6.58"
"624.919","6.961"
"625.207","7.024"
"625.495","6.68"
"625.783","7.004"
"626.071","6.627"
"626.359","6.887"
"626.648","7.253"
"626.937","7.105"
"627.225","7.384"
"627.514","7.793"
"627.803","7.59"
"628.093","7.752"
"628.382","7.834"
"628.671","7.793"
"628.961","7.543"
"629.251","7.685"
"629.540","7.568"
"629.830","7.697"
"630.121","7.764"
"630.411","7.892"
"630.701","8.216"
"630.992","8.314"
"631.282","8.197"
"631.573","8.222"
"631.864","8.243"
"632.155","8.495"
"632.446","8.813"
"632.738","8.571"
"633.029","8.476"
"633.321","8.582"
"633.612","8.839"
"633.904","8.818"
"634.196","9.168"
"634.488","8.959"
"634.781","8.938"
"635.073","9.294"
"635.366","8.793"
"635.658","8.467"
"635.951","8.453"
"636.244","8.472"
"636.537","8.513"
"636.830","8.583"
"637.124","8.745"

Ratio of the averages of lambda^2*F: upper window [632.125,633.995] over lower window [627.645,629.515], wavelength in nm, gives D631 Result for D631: 1.1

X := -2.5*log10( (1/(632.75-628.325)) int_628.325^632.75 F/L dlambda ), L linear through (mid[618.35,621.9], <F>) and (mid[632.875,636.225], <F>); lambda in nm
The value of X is 0.05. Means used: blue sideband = 7.4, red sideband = 8.79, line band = 8.04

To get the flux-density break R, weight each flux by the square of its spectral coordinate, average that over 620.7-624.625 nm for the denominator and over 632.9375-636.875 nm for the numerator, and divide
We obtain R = 1.3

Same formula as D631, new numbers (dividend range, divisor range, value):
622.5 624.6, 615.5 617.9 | 0.96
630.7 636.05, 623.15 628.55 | 1.25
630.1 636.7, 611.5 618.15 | 1.14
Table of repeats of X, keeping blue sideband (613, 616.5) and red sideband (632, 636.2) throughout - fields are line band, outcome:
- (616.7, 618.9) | 0.14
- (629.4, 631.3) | 0.10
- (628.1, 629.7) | 0.13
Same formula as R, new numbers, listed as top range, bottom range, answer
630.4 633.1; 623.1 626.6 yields 1.26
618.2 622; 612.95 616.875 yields 0.93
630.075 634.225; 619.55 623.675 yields 1.23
